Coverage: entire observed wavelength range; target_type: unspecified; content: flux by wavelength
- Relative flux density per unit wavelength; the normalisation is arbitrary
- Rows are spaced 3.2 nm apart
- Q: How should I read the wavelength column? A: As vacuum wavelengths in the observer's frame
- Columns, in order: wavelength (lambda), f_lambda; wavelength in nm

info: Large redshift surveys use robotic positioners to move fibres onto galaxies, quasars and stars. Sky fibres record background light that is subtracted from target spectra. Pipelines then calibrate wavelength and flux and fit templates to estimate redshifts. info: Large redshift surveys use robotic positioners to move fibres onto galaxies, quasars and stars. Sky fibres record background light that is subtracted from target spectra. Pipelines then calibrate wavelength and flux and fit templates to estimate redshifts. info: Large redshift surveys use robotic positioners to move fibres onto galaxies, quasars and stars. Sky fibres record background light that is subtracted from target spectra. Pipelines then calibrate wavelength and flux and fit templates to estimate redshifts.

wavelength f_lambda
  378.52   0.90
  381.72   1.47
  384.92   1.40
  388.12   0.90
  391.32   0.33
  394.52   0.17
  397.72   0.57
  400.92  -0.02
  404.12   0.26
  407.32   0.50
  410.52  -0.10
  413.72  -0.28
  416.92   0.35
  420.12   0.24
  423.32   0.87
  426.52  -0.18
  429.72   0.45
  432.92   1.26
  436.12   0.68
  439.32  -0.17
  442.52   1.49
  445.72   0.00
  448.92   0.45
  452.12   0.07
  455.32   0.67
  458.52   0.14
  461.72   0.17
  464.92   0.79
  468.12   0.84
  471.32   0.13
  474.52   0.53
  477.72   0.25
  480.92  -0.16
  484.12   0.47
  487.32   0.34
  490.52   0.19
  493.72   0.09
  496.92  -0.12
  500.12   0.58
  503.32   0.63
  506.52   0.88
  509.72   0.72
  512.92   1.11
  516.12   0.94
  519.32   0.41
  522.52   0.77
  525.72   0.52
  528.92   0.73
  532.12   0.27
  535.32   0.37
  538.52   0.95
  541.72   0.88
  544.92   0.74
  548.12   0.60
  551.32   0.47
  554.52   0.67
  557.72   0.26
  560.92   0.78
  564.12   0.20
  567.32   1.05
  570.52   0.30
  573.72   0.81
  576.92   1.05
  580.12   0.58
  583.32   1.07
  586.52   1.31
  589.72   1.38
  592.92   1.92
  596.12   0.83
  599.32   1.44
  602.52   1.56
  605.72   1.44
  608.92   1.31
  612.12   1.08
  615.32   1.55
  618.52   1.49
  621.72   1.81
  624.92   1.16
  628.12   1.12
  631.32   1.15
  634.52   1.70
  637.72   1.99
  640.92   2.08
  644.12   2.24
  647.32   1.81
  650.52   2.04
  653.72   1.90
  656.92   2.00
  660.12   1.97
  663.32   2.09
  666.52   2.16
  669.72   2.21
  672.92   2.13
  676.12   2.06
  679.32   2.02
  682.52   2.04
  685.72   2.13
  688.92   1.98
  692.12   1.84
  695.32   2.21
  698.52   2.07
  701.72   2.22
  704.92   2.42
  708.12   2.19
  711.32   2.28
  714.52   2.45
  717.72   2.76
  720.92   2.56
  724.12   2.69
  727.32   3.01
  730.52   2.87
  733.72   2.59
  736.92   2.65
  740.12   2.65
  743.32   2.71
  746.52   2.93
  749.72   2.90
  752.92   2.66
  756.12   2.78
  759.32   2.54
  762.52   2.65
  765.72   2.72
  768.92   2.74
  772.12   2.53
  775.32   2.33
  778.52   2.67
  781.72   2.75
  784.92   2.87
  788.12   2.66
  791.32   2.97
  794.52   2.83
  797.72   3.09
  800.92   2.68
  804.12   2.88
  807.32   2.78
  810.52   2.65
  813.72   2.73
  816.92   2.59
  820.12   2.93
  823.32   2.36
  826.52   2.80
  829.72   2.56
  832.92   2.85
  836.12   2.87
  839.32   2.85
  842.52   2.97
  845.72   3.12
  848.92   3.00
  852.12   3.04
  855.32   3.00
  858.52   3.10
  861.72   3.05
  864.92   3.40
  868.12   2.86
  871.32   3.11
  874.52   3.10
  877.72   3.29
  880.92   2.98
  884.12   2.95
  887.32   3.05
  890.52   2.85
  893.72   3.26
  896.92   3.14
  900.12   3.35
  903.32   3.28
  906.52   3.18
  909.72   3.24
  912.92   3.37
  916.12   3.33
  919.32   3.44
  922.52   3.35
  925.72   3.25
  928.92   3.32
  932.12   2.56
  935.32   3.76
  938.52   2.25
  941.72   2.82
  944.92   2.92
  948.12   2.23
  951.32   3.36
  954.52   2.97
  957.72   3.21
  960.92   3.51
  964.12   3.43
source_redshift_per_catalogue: 0.59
